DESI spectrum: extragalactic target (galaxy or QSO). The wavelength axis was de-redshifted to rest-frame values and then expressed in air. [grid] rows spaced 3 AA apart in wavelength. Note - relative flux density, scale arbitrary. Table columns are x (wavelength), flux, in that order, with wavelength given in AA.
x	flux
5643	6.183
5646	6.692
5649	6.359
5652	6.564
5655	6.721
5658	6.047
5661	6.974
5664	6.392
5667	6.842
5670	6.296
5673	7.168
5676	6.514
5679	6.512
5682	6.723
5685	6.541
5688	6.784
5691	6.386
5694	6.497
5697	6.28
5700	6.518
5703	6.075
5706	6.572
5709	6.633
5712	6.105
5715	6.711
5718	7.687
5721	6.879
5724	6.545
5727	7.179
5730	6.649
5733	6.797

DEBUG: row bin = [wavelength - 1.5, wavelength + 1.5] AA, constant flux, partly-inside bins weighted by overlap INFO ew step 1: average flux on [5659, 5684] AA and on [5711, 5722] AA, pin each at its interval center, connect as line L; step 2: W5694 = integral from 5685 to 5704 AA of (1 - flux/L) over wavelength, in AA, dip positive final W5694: 0.9 AA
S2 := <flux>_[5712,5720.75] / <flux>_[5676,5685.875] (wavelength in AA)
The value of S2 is 1.06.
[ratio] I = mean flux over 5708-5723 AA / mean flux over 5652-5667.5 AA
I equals 1.03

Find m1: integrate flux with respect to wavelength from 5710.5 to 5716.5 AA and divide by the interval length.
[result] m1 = 6.41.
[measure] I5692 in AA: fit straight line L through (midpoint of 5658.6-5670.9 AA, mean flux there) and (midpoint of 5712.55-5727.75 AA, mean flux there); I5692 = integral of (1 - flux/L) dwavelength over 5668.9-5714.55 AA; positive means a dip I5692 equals 1.7 AA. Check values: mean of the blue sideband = 6.6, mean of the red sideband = 6.94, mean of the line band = 6.51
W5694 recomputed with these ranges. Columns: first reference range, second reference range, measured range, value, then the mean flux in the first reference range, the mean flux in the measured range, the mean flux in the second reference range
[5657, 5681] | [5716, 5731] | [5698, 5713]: 1.04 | 6.61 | 6.39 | 6.99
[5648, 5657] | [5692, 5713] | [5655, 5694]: -0.79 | 6.53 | 6.6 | 6.39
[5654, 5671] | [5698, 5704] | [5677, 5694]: -0.45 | 6.55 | 6.58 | 6.31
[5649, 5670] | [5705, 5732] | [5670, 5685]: -0.10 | 6.55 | 6.67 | 6.78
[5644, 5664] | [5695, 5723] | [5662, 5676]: -0.24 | 6.54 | 6.67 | 6.6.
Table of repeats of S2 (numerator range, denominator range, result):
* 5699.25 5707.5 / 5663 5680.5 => 0.96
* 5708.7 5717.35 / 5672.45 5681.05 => 0.98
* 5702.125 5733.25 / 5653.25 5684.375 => 1.02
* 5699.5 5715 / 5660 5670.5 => 0.96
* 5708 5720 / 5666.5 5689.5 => 1.02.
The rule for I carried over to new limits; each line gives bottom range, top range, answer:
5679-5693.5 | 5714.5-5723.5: 1.07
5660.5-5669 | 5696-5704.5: 0.94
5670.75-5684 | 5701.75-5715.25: 0.96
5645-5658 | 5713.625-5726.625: 1.07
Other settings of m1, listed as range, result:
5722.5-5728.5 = 6.86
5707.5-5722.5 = 6.8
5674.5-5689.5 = 6.61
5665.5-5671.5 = 6.57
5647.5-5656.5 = 6.55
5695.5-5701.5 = 6.4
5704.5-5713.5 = 6.44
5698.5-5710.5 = 6.45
